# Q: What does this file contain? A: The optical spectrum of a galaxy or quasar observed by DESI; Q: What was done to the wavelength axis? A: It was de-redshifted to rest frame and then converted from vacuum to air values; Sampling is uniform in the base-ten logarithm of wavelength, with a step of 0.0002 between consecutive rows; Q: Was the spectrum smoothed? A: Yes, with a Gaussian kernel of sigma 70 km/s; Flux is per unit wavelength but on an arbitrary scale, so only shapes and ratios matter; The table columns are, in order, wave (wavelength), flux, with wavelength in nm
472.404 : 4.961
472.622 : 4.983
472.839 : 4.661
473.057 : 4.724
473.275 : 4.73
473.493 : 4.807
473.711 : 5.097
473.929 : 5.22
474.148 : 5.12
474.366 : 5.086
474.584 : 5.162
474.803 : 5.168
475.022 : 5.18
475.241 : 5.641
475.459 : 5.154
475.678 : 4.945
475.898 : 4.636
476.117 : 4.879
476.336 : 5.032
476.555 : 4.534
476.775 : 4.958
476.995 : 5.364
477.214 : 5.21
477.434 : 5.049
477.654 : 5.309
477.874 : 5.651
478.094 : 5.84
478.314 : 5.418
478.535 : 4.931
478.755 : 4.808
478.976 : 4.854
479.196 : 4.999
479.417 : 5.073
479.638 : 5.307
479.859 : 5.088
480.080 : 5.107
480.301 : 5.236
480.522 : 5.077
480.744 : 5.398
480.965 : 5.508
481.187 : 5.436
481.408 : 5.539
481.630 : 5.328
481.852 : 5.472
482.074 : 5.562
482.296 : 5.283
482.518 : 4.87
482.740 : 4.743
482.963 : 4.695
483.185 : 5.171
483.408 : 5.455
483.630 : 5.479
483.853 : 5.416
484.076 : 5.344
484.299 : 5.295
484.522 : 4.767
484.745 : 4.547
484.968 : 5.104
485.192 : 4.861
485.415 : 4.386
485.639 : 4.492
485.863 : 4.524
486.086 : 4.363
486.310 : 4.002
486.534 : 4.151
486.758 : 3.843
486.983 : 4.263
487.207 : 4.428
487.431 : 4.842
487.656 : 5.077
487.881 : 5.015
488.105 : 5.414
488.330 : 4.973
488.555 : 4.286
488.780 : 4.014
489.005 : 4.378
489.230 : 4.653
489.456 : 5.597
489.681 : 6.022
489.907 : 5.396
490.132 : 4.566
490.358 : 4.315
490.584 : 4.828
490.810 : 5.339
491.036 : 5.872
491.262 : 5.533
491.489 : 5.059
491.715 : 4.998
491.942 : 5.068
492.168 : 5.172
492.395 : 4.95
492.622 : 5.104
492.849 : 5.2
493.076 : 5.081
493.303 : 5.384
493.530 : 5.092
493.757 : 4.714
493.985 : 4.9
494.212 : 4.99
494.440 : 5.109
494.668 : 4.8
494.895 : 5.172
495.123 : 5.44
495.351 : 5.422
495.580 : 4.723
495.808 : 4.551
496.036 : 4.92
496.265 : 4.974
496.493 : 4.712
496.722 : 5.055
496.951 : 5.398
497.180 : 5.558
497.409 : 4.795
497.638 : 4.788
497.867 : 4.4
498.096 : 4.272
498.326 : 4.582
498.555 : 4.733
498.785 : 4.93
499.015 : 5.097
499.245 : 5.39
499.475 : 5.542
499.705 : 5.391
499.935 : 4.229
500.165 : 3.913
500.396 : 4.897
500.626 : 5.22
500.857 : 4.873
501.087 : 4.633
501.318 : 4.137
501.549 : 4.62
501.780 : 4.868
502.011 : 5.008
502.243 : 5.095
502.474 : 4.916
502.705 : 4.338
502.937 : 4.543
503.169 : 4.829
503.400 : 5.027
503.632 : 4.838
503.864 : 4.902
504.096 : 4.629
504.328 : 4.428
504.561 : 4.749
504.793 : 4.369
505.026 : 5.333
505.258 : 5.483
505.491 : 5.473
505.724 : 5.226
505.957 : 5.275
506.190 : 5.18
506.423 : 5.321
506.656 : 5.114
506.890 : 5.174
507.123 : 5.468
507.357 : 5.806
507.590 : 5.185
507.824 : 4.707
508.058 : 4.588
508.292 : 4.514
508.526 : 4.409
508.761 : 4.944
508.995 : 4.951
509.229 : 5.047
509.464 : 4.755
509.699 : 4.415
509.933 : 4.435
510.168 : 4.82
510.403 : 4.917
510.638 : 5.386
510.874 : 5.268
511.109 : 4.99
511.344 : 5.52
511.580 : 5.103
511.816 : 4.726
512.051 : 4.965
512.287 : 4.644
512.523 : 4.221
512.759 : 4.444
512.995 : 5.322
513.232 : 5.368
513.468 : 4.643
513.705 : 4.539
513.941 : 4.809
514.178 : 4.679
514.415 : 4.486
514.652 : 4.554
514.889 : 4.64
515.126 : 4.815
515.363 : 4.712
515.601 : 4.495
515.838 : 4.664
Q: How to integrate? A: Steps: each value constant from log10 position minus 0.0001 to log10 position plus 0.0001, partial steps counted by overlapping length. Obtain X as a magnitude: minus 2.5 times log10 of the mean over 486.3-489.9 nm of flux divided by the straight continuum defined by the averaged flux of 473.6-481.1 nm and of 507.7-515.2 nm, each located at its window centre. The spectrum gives 0.070 mag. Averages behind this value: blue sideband 5.15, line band 4.73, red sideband 4.8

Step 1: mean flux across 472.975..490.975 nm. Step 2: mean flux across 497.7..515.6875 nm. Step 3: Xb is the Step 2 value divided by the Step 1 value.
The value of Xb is 0.97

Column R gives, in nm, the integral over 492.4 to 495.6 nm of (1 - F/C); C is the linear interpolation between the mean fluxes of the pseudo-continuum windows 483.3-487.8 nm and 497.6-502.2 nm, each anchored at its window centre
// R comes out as -0.22 nm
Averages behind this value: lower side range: 4.73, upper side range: 4.78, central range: 5.09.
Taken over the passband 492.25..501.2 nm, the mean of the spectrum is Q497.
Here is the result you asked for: 4.95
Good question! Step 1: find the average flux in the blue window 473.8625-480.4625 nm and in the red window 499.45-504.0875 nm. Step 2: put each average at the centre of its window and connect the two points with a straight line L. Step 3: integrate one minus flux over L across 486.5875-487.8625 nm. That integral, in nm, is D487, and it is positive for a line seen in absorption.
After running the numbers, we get 0.12 nm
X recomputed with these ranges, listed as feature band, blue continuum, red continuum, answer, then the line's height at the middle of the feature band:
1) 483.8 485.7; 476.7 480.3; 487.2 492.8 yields 0.040 mag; 5.09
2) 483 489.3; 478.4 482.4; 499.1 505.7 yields 0.087 mag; 5.13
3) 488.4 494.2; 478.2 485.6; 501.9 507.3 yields 0.012 mag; 5.08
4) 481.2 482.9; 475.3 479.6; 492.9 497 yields -0.036 mag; 5.08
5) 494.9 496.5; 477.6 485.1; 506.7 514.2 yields 0.014 mag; 5.06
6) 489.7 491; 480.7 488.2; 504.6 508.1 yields -0.005 mag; 5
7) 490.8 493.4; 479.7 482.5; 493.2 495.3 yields -0.022 mag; 5.12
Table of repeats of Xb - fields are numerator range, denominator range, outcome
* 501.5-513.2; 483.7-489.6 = 1.05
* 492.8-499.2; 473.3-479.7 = 0.97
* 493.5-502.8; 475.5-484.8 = 0.95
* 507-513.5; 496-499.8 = 0.99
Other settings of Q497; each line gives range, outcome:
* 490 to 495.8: 5.06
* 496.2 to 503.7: 4.84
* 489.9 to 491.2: 5.05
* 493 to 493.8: 5.1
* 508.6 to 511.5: 4.95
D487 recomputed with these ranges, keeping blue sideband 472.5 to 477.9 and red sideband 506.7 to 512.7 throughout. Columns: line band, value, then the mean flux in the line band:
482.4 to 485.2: -0.03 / 5.07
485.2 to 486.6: 0.18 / 4.37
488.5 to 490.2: 0.03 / 4.89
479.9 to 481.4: -0.08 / 5.3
